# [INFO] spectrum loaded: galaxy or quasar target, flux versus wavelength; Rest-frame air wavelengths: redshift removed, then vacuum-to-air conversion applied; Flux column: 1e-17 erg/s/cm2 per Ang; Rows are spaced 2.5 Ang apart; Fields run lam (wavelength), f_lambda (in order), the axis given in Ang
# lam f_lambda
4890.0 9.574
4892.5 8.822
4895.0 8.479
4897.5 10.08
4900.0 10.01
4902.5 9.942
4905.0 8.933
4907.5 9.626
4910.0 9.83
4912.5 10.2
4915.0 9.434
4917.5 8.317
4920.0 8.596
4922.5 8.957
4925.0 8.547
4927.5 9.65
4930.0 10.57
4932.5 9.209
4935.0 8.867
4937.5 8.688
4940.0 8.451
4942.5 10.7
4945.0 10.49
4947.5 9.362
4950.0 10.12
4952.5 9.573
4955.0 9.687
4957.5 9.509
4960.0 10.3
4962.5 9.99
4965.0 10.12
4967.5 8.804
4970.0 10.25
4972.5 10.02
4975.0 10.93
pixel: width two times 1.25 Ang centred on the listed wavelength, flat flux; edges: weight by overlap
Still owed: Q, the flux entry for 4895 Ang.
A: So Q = 8.479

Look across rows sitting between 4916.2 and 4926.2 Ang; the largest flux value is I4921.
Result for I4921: 8.957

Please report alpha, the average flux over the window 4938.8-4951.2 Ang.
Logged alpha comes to 9.83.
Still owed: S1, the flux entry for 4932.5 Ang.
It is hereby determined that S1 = 9.209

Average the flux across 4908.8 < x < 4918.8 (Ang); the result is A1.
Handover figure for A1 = 9.44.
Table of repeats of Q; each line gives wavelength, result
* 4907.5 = 9.626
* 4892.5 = 8.822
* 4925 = 8.547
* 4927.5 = 9.65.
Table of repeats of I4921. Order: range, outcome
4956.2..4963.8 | 10.3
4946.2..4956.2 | 10.12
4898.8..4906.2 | 10.01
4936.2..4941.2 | 8.688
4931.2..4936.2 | 9.209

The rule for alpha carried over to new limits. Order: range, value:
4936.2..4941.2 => 8.57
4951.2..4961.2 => 9.77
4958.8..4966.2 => 10.1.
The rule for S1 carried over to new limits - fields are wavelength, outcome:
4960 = 10.3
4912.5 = 10.2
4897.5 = 10.08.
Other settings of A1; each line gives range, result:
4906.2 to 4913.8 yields 9.88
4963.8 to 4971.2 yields 9.72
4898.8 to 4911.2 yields 9.67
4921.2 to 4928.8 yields 9.06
